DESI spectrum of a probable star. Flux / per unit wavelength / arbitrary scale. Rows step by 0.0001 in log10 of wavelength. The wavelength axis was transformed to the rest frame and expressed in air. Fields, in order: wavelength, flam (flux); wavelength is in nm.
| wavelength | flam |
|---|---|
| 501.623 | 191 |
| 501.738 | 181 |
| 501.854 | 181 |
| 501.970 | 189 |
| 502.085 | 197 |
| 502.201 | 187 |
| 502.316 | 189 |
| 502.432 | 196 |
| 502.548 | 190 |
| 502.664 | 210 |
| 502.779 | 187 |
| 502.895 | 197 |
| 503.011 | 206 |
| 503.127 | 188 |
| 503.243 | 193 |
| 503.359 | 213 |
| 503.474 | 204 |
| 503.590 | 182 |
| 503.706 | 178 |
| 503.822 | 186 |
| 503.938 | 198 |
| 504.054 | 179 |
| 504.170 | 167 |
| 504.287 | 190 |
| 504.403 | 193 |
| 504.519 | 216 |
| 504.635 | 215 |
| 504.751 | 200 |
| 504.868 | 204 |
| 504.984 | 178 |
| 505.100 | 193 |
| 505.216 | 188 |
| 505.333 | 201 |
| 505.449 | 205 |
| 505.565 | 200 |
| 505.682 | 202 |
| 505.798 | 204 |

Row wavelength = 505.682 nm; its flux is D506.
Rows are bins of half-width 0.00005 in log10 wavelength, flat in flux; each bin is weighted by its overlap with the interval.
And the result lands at 202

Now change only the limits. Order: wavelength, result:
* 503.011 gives 206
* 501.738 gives 181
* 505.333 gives 201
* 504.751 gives 200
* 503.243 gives 193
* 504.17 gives 167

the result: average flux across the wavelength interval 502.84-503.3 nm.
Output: 196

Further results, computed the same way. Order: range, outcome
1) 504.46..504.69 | 216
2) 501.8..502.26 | 189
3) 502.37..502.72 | 198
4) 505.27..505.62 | 202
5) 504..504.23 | 172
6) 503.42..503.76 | 188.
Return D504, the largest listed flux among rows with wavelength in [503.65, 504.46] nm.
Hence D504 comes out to 198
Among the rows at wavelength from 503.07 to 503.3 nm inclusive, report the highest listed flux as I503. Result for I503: 193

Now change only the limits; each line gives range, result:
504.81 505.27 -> 204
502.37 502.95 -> 210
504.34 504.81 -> 216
